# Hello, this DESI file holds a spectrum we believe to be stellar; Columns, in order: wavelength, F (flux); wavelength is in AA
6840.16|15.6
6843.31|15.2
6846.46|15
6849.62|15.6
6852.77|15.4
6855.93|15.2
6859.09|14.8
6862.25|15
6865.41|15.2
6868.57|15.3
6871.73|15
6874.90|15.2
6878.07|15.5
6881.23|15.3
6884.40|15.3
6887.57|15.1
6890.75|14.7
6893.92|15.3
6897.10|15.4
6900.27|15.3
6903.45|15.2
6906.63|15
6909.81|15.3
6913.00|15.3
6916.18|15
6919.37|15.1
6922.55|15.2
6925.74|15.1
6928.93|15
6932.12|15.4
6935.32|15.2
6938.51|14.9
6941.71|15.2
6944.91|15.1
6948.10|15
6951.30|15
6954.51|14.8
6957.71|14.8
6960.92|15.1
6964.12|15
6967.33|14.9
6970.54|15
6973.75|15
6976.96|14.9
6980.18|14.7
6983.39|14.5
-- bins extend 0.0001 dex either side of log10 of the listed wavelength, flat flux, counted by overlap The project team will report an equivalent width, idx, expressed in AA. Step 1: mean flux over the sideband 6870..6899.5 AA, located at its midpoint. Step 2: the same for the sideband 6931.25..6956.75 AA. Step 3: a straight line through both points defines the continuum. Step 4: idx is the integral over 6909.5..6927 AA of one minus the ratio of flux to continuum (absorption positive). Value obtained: -0.04 AA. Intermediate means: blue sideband 15.2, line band 15.2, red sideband 15.1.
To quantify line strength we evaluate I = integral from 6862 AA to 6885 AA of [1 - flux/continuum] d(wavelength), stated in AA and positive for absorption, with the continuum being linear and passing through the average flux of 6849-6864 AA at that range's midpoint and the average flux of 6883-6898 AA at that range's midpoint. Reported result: -0.1 AA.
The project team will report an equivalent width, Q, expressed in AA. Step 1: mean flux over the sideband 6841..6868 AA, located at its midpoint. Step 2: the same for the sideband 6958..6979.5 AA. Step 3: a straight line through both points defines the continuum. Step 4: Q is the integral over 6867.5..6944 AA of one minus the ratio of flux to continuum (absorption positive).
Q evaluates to -0.5 AA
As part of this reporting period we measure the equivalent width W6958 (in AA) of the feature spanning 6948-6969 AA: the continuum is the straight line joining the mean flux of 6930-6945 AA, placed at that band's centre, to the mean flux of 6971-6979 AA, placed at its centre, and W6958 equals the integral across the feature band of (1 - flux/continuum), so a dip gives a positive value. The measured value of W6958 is 0.1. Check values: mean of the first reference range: 15.2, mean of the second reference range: 14.9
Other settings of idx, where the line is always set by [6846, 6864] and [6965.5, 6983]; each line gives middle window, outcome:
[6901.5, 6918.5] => -0.1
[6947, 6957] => 0.0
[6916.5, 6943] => -0.3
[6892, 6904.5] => -0.2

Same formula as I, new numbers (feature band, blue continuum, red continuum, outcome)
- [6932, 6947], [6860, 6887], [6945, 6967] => -0.1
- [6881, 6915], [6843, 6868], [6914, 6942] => -0.1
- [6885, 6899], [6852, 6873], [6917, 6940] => 0.0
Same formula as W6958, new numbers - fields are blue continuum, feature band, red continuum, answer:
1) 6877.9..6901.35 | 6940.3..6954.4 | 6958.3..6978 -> 0.00 AA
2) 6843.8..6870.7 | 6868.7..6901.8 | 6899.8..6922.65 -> -0.08 AA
